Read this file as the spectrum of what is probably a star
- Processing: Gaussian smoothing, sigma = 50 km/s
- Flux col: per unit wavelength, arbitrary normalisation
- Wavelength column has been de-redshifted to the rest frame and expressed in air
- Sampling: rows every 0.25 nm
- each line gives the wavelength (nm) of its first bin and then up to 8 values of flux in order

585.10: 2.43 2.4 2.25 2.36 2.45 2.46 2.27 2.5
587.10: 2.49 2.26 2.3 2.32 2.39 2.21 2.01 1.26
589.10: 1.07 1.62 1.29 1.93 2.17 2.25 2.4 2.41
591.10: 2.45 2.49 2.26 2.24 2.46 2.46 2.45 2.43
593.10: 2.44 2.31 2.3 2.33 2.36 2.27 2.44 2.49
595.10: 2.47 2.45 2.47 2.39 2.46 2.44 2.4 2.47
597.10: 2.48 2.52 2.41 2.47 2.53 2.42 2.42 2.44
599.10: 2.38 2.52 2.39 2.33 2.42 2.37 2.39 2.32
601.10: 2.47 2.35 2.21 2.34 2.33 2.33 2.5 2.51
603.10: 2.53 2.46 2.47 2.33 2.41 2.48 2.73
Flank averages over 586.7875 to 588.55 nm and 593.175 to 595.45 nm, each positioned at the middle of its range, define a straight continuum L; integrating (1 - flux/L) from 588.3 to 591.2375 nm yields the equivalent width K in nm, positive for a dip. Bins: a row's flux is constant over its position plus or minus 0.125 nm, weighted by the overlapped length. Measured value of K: 0.54 nm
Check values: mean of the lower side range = 2.33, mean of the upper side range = 2.38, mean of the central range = 1.92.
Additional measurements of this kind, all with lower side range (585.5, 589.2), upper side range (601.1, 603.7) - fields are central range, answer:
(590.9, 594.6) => -0.19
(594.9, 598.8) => -0.22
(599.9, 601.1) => 0.00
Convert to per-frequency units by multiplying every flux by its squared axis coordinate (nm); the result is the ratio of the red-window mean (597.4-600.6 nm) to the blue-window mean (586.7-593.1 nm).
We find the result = 1.15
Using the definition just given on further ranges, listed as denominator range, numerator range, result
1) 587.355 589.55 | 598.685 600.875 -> 1.31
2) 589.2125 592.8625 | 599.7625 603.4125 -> 1.12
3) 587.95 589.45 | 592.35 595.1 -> 1.37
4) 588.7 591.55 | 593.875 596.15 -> 1.26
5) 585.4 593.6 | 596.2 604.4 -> 1.13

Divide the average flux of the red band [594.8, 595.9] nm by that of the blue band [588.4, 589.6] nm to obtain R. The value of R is 1.6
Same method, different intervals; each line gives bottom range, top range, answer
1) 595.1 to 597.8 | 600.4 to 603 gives 0.97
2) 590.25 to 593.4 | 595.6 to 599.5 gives 1.02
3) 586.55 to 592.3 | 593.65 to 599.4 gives 1.14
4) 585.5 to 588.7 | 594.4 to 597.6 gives 1.05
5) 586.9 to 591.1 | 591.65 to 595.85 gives 1.17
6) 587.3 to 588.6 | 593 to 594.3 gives 1.03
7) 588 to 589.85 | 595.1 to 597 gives 1.44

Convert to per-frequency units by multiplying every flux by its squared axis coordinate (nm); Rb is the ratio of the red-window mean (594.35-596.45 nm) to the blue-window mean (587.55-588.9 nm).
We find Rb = 1.18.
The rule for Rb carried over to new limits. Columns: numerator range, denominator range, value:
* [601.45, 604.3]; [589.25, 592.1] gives 1.16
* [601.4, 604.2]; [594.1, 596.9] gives 1.01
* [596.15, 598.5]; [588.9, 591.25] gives 1.30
